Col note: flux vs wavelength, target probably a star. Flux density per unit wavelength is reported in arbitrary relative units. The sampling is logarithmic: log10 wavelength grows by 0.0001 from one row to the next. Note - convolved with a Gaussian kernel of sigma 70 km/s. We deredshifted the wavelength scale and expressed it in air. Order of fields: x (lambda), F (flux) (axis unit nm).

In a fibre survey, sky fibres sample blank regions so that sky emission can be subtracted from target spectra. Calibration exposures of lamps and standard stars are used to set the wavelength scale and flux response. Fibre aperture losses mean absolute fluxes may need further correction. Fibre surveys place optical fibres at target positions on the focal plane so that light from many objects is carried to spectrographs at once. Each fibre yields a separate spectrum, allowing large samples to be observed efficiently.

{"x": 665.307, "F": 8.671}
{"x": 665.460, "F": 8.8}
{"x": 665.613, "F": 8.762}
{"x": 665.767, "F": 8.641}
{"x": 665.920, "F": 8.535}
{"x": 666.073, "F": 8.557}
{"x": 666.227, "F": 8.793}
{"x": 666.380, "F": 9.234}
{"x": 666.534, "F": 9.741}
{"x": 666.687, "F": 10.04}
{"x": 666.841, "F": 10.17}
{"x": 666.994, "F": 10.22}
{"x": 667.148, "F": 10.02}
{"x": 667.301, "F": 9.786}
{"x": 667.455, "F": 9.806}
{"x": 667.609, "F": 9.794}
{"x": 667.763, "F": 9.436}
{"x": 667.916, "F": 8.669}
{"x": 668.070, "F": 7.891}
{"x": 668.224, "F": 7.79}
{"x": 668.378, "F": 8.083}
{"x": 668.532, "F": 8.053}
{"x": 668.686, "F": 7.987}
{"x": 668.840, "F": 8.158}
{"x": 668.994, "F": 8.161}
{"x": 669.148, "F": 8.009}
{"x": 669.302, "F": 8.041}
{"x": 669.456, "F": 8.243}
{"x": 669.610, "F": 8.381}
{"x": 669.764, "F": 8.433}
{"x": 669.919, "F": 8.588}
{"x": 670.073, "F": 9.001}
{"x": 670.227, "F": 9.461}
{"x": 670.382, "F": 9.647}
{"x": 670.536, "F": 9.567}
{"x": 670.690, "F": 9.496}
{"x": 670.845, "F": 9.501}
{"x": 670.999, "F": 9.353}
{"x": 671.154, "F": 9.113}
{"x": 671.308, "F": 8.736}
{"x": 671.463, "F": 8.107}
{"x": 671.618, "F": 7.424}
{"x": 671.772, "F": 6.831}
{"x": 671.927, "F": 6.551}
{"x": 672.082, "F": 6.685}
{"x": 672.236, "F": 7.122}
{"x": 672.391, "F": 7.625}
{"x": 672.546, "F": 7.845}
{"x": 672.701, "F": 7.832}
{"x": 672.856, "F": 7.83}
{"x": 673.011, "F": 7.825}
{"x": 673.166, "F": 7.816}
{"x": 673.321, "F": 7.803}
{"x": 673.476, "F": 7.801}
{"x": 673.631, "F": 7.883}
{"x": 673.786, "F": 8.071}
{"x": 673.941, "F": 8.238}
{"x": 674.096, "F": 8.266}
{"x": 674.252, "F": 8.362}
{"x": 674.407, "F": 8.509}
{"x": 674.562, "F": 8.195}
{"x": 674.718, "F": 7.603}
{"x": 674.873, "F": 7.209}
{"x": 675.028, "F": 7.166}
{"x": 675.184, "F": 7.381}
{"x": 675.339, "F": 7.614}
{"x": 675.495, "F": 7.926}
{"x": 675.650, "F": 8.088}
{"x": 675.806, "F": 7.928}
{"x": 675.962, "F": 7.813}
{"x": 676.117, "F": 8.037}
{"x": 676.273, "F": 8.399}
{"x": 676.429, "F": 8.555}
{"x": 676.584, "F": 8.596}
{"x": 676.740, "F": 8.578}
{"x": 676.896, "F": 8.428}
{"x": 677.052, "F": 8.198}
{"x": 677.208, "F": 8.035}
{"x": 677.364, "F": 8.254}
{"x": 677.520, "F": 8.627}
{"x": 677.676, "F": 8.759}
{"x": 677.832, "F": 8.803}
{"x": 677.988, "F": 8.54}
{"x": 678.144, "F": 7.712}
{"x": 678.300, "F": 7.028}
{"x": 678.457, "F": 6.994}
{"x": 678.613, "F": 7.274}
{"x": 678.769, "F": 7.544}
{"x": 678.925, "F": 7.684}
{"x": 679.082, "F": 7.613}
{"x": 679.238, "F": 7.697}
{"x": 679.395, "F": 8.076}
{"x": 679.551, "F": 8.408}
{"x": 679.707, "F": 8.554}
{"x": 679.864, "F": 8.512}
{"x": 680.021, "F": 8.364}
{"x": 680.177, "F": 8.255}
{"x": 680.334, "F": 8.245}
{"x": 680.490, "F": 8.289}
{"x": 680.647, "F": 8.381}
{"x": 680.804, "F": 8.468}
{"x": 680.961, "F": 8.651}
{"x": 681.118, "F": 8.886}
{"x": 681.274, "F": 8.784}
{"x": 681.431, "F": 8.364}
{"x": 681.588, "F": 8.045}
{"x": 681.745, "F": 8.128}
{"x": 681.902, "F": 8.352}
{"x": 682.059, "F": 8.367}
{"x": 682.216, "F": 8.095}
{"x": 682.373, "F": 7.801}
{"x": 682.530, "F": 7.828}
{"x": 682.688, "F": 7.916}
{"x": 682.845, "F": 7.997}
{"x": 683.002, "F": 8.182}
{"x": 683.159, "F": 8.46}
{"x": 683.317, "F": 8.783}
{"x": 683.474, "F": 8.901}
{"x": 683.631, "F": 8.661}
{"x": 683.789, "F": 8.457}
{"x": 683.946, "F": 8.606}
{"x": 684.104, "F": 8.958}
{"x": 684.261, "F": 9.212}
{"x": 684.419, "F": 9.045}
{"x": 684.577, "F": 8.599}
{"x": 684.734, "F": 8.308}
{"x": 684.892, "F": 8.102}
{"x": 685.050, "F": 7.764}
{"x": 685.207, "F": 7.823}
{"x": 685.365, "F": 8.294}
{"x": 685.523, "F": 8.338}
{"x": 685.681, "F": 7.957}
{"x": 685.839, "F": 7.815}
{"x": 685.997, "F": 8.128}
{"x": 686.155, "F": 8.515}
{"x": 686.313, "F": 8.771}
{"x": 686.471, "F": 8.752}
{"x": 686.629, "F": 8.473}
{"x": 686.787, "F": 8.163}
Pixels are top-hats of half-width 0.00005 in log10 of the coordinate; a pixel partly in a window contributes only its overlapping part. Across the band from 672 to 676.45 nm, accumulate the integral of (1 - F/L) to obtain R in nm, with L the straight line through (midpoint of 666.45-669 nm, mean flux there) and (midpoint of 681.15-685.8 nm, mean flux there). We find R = 0.48 nm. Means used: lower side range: 9.07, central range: 7.83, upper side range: 8.35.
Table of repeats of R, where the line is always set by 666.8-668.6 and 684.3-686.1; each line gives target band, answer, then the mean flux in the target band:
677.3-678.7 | 0.098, 7.99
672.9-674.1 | 0.121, 7.94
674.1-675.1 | 0.102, 7.88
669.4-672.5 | 0.199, 8.39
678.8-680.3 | 0.070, 8.11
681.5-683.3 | 0.050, 8.13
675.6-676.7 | 0.060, 8.22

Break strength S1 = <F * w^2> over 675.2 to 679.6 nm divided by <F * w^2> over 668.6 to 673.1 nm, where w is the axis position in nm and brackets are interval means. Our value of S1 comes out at 0.99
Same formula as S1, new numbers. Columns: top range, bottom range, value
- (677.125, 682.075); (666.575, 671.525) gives 0.94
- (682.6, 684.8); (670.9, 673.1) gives 1.14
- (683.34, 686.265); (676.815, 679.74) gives 1.07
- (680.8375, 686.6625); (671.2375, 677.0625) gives 1.10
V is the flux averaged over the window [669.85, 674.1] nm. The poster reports 8.21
